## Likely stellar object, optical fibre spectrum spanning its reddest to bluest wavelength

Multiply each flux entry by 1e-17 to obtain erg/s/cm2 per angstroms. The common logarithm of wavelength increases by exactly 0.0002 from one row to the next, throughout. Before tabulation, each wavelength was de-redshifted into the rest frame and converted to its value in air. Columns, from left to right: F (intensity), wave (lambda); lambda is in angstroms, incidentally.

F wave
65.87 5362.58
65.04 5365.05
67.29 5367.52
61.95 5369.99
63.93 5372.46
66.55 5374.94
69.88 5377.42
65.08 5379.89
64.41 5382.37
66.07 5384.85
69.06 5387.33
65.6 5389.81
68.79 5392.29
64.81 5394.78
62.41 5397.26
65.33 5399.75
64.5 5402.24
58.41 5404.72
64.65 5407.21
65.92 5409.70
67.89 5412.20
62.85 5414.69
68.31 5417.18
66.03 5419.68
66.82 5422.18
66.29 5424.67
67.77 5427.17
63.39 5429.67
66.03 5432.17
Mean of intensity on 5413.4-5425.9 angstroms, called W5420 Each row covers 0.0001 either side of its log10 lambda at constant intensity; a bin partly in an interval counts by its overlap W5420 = 66.1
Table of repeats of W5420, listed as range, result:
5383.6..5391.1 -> 67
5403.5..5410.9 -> 63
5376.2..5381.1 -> 67.6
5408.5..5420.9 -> 66.2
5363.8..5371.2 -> 64.8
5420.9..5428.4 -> 67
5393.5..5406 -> 63.1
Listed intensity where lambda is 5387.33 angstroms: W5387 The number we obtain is 69.06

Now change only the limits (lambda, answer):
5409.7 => 65.92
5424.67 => 66.29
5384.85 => 66.07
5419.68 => 66.03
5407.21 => 64.65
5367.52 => 67.29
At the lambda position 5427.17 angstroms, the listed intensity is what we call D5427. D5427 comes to 67.77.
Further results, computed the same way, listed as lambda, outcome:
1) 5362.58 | 65.87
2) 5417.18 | 68.31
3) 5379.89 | 65.08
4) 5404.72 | 58.41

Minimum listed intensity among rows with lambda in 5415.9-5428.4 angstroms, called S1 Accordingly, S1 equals 66.03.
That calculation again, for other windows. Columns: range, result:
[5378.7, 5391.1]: 64.41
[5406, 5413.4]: 64.65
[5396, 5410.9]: 58.41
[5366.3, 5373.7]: 61.95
